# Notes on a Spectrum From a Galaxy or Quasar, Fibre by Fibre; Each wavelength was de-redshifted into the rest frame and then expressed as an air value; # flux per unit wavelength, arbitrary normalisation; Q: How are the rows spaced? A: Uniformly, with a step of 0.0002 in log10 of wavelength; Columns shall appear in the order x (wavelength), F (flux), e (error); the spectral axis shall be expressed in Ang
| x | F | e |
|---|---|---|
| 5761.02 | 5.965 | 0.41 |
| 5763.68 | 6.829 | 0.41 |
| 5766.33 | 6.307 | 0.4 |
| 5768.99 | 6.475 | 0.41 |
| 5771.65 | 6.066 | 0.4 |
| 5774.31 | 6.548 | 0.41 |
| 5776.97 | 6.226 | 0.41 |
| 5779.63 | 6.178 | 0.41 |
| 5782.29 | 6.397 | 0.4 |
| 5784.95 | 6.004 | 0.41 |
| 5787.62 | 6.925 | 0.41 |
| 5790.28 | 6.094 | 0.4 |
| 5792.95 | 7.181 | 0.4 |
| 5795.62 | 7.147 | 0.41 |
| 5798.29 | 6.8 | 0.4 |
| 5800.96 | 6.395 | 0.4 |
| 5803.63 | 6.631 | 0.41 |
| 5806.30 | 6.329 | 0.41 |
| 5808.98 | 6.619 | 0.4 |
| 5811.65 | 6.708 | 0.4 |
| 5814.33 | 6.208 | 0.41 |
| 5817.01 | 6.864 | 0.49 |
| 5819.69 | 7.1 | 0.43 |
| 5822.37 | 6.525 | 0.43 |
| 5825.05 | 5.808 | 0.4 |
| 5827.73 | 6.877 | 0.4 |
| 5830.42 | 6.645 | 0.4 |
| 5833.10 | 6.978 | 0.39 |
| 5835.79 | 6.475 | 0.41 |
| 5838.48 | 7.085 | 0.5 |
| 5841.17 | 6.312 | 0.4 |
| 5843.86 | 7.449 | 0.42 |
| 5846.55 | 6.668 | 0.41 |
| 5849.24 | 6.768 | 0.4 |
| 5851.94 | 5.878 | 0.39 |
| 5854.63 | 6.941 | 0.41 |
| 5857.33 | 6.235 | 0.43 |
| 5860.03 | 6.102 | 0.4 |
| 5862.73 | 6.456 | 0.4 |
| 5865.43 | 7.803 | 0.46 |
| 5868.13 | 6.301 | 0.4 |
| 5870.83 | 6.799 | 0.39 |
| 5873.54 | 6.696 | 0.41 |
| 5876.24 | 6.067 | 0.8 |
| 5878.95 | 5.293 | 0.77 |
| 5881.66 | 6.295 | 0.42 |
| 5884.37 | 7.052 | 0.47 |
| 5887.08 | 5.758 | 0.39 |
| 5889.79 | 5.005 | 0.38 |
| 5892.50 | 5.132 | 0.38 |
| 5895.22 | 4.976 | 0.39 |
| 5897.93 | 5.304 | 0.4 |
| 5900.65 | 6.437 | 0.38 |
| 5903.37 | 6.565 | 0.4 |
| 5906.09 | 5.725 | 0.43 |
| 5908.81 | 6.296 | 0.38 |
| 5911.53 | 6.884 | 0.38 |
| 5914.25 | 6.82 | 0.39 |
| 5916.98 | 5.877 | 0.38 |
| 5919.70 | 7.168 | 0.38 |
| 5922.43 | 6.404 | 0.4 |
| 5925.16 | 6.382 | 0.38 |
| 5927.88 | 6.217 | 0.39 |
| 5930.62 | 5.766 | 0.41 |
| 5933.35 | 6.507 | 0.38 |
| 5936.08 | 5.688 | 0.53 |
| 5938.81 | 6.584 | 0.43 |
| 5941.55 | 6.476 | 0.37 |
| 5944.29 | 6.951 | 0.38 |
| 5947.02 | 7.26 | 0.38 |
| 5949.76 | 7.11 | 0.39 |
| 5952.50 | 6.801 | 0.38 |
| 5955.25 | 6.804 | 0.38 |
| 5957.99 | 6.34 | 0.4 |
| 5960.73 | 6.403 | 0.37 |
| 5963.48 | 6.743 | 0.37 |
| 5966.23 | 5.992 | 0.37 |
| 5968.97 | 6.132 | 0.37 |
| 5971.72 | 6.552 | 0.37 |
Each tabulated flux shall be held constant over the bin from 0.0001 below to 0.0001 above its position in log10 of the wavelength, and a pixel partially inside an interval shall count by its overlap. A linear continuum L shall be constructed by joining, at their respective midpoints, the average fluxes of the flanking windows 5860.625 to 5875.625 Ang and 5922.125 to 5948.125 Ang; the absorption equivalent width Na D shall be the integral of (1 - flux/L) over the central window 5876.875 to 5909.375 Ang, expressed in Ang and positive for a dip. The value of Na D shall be 4.0 Ang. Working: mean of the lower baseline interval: 6.74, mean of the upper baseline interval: 6.42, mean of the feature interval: 5.81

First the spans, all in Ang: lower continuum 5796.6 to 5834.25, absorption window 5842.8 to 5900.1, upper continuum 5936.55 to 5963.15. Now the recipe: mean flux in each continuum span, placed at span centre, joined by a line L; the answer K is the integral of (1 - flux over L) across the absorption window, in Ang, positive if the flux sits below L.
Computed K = 3.6 Ang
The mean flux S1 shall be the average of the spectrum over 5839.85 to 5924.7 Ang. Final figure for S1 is 6.31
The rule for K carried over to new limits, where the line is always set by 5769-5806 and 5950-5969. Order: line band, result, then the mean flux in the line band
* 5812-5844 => -0.8 Ang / 6.67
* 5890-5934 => 2.7 Ang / 6.12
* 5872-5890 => 1.2 Ang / 6.09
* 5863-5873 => -0.6 Ang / 6.89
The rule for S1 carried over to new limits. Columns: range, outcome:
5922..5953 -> 6.51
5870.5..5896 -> 5.89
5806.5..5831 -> 6.58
